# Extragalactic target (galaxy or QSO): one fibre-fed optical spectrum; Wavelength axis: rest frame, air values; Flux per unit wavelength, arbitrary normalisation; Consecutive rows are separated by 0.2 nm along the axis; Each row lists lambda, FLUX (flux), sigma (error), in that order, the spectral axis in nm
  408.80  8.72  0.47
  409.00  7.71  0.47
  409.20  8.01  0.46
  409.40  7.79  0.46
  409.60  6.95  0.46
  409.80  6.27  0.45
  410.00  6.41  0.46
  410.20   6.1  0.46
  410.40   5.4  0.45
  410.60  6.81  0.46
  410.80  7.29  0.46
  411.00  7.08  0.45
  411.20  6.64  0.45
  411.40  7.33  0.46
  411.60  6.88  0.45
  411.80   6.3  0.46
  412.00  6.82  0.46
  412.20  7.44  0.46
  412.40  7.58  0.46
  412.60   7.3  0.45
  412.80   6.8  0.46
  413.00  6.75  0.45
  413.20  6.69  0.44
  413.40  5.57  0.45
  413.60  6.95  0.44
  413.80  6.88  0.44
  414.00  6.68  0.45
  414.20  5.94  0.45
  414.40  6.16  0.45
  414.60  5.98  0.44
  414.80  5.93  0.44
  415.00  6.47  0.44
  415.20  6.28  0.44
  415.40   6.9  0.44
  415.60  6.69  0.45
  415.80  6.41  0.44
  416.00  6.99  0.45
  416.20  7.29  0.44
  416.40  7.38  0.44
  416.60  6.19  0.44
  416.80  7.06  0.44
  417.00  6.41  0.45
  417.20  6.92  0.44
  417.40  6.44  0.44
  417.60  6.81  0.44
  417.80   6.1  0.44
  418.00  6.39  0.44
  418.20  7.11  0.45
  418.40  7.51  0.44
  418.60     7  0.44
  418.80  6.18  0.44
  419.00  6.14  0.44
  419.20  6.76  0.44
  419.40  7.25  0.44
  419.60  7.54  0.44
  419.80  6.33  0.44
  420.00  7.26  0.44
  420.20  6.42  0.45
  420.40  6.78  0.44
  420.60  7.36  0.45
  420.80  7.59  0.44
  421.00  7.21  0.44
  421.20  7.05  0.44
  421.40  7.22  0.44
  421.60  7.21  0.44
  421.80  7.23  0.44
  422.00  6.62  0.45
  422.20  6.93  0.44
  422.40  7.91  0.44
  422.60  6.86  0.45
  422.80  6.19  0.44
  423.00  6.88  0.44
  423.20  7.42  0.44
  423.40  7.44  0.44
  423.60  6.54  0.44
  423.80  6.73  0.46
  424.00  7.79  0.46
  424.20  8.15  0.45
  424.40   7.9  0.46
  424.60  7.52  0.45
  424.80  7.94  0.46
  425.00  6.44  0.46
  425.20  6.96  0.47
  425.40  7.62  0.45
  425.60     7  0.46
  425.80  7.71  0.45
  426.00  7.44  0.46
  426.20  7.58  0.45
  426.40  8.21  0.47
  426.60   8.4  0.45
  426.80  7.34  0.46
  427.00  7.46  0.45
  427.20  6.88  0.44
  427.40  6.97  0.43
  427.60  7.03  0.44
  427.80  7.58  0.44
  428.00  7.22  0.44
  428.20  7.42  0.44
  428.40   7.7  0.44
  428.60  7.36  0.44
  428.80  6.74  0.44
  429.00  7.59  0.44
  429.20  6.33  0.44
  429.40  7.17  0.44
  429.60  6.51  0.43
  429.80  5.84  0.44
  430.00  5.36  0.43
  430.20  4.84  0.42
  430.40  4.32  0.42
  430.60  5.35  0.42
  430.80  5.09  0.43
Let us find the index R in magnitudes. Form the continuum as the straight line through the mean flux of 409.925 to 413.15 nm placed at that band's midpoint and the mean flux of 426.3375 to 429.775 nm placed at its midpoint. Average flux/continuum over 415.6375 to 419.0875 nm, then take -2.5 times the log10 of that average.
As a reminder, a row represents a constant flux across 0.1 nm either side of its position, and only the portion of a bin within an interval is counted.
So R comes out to 0.038 mag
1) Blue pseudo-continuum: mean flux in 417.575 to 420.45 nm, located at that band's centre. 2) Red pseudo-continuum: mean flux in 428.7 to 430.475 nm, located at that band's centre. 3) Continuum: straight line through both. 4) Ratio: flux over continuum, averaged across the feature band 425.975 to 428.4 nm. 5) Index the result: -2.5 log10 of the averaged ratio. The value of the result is -0.19 mag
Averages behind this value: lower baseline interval 6.77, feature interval 7.47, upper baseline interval 6.1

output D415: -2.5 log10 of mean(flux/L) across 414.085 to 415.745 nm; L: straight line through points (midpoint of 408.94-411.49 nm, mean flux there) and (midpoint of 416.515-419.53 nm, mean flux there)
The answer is 0.08 mag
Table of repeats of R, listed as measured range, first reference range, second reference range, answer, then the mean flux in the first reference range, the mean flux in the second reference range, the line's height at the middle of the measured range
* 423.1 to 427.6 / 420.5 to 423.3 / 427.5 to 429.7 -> -0.04 mag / 7.12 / 7.15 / 7.14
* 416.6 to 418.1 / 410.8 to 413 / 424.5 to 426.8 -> 0.10 mag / 7.02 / 7.52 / 7.22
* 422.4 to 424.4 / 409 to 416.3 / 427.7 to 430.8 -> -0.10 mag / 6.73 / 6.44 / 6.54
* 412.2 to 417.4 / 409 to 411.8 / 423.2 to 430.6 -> 0.04 mag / 6.85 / 7.07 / 6.91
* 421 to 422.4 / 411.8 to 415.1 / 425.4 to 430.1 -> -0.03 mag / 6.61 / 7.18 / 6.94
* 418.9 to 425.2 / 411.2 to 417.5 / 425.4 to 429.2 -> 0.00 mag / 6.69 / 7.4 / 7.11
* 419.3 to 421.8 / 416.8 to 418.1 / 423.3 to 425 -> -0.02 mag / 6.55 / 7.44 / 6.96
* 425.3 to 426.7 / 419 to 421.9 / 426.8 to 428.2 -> -0.08 mag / 7.05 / 7.22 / 7.18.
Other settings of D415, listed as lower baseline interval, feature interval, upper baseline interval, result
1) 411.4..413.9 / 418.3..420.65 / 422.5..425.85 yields 0.03 mag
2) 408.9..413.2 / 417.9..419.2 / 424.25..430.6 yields 0.04 mag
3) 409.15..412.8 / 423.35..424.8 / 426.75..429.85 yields -0.06 mag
